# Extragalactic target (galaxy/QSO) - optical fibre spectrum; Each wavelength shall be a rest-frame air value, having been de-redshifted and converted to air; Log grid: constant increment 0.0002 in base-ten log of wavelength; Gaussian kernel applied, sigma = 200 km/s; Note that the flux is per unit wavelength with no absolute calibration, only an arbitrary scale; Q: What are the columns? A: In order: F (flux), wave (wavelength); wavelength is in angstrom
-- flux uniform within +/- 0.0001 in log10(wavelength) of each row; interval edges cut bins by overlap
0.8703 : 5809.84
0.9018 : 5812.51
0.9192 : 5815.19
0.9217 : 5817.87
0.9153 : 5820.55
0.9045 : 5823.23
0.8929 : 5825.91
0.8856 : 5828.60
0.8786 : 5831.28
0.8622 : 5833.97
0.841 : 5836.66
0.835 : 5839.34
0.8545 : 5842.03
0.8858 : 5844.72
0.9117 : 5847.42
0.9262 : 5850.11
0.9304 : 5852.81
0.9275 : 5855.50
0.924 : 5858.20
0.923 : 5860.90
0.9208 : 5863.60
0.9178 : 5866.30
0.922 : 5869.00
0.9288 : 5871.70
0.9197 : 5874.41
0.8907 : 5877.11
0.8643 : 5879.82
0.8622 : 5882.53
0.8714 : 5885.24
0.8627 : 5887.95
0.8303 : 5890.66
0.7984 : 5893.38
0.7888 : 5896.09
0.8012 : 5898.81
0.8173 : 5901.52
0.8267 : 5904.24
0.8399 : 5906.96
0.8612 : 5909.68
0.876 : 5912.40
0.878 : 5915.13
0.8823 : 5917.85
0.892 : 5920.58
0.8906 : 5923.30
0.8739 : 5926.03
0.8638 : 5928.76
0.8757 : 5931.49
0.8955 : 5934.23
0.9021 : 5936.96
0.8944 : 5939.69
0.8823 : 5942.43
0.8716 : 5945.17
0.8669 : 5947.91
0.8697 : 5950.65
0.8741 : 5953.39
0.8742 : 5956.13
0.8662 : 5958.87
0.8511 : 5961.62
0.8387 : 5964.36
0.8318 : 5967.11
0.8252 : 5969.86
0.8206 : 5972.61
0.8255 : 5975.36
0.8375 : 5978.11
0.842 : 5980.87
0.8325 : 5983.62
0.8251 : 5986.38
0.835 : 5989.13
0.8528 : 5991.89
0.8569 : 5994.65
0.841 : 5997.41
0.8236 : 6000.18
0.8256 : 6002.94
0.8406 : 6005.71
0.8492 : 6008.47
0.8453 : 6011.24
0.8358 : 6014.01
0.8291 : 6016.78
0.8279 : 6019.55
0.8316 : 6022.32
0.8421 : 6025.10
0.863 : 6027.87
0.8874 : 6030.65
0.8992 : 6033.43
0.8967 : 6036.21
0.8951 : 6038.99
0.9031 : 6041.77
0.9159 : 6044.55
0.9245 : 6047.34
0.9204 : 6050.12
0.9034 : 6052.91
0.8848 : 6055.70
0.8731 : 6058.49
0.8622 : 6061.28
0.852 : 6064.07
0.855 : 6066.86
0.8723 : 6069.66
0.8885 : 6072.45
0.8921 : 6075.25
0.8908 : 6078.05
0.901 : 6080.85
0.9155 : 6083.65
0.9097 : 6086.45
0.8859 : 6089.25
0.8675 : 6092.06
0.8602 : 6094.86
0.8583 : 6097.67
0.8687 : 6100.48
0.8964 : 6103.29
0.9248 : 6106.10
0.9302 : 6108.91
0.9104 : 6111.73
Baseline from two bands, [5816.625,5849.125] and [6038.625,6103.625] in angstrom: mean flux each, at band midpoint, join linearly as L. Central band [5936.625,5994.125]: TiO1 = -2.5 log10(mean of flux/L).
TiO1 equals 0.04 mag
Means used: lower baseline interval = 0.883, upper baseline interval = 0.887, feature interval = 0.852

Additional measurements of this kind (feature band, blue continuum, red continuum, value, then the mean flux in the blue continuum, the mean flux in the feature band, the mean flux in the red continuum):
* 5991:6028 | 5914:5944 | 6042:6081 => 0.06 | 0.885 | 0.839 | 0.888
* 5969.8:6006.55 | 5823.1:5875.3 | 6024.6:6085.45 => 0.07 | 0.899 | 0.835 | 0.889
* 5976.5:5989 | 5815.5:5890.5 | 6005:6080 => 0.06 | 0.895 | 0.834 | 0.874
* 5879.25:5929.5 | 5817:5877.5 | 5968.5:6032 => 0.03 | 0.901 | 0.851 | 0.839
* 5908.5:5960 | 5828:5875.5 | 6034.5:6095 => 0.02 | 0.9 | 0.879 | 0.89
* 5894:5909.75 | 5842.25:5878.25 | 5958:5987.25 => 0.09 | 0.916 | 0.819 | 0.836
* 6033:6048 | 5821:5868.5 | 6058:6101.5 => -0.03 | 0.896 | 0.905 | 0.879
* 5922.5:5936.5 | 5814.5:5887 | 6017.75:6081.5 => 0.01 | 0.897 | 0.881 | 0.881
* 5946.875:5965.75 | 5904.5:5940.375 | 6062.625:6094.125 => 0.02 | 0.877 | 0.863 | 0.884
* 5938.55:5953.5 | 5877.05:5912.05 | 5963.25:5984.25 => -0.05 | 0.839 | 0.876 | 0.832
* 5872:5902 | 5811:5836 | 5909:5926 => 0.04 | 0.896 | 0.85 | 0.88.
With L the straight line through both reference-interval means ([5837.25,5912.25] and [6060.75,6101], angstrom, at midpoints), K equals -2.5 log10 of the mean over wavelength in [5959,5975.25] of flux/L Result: 0.05 mag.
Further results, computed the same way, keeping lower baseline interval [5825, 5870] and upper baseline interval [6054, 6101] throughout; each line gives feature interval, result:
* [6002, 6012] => 0.06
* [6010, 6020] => 0.06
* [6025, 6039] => 0.00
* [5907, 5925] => 0.02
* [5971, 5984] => 0.07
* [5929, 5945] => 0.00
